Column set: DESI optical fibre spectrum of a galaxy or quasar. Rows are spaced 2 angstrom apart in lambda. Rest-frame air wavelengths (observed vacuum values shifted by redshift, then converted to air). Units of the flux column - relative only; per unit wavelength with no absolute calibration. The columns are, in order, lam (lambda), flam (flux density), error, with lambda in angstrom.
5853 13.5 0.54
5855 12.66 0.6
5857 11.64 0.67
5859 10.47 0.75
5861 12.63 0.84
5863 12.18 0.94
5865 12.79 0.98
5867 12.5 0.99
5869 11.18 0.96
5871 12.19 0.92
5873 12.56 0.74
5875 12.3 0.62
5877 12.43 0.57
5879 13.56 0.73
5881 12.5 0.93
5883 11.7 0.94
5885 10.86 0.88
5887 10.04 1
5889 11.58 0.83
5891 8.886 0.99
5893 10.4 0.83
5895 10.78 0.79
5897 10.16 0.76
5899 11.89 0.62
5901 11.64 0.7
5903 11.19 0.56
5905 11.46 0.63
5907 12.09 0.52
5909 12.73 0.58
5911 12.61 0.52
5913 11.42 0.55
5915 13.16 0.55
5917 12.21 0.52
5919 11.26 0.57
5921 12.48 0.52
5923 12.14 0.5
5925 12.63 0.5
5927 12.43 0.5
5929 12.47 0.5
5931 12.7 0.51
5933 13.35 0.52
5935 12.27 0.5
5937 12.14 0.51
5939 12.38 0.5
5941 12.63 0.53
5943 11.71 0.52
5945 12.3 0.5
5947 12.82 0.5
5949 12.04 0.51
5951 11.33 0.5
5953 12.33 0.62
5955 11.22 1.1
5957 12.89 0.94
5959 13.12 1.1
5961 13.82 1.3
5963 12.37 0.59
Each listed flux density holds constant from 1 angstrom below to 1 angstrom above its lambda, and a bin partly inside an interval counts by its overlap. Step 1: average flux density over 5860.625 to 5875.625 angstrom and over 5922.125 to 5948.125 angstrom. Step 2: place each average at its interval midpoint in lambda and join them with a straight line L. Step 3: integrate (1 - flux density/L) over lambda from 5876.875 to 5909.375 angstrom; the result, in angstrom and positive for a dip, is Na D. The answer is 2.6 angstrom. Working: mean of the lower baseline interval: 12.3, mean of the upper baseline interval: 12.5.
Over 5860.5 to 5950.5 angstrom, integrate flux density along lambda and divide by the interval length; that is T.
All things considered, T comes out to 12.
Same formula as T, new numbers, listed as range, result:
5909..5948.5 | 12.4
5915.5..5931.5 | 12.3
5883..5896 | 10.5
